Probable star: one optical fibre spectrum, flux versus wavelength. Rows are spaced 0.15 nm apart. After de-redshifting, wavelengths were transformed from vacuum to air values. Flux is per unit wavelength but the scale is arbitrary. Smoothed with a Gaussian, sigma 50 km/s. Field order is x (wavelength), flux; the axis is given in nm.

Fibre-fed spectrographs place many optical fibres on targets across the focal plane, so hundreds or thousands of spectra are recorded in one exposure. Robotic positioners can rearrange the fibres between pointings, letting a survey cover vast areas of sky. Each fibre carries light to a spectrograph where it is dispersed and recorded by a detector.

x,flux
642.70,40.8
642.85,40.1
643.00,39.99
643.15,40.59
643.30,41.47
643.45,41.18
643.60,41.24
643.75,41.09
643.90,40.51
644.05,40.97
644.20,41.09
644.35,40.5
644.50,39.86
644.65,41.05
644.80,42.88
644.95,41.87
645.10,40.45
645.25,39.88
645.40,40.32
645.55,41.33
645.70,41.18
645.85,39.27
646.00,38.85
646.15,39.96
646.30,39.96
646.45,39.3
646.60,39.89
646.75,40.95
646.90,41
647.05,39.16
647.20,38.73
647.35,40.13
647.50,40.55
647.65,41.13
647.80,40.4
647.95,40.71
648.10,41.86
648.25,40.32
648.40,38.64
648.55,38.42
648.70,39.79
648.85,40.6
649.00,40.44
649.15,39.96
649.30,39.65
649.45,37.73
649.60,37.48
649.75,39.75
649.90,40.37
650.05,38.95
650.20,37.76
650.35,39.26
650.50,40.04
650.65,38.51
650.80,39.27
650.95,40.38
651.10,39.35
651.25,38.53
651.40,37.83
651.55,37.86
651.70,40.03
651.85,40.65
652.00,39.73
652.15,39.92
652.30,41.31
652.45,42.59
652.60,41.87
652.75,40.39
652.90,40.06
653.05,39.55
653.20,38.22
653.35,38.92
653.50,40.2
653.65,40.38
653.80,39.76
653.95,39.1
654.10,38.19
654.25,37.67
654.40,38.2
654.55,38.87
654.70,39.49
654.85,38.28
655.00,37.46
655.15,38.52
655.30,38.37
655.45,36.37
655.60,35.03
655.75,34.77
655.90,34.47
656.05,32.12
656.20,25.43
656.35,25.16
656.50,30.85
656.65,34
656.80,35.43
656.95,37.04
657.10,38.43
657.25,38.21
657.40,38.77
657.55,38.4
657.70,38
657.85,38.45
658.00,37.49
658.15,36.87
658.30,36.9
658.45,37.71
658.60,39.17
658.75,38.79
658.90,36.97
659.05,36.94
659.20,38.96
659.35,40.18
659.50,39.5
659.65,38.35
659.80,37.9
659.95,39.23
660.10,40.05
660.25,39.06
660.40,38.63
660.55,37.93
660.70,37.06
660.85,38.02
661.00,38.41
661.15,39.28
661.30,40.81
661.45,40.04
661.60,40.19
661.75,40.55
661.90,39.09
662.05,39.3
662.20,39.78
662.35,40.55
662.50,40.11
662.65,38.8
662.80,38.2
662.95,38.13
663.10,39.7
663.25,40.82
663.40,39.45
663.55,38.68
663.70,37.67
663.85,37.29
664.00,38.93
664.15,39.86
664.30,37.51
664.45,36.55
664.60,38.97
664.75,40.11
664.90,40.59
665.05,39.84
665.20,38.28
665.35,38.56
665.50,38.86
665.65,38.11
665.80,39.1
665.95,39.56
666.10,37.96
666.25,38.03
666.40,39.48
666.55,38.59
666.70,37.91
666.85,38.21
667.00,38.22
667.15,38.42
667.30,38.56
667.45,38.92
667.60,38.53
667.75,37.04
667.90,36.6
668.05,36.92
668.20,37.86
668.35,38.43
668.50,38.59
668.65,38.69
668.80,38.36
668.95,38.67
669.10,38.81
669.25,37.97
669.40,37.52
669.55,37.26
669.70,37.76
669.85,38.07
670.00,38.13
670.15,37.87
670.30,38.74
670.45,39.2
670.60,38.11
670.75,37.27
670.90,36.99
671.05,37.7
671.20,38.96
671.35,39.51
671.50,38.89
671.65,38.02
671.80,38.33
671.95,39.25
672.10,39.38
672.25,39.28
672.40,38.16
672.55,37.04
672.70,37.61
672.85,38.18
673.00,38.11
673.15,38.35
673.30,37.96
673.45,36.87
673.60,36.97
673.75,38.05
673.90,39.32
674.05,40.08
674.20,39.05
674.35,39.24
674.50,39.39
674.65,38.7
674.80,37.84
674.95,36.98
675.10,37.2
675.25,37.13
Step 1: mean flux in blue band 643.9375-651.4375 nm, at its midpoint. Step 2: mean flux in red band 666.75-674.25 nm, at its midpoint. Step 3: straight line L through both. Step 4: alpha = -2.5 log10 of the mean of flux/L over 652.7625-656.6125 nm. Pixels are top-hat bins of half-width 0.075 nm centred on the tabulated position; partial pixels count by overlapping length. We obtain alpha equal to 0.08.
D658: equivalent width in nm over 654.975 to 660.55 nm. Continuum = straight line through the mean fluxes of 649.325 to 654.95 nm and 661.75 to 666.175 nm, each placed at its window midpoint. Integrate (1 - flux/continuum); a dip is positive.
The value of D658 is 0.35 nm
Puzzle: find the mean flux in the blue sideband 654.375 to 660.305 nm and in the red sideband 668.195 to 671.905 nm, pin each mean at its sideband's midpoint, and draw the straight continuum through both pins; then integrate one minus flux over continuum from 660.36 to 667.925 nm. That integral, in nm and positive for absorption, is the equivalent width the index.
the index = -0.25 nm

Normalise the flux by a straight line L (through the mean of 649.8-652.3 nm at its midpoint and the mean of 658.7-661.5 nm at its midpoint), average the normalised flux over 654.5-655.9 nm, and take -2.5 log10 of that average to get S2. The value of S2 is 0.05 mag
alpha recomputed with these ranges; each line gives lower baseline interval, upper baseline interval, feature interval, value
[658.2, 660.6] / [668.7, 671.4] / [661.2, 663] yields -0.034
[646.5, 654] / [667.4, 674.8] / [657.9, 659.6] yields 0.028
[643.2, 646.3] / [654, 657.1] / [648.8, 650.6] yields -0.029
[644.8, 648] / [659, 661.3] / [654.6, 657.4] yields 0.120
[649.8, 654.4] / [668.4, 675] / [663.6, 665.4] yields 0.002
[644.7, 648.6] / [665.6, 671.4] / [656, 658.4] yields 0.121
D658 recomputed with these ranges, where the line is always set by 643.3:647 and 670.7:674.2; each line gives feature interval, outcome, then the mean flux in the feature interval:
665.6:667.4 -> 0.01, 38.5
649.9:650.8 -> 0.03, 39.1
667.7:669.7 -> 0.04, 37.9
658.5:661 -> 0.05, 38.5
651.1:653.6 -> 0.01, 39.8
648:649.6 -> 0.03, 39.7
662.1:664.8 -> 0.01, 38.9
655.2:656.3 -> 0.17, 33.7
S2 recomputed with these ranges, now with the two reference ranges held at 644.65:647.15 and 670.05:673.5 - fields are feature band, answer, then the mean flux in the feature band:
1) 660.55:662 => 0.00 mag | 39.2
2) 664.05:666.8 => 0.00 mag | 38.8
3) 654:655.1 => 0.04 mag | 38.3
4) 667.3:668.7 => 0.02 mag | 38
